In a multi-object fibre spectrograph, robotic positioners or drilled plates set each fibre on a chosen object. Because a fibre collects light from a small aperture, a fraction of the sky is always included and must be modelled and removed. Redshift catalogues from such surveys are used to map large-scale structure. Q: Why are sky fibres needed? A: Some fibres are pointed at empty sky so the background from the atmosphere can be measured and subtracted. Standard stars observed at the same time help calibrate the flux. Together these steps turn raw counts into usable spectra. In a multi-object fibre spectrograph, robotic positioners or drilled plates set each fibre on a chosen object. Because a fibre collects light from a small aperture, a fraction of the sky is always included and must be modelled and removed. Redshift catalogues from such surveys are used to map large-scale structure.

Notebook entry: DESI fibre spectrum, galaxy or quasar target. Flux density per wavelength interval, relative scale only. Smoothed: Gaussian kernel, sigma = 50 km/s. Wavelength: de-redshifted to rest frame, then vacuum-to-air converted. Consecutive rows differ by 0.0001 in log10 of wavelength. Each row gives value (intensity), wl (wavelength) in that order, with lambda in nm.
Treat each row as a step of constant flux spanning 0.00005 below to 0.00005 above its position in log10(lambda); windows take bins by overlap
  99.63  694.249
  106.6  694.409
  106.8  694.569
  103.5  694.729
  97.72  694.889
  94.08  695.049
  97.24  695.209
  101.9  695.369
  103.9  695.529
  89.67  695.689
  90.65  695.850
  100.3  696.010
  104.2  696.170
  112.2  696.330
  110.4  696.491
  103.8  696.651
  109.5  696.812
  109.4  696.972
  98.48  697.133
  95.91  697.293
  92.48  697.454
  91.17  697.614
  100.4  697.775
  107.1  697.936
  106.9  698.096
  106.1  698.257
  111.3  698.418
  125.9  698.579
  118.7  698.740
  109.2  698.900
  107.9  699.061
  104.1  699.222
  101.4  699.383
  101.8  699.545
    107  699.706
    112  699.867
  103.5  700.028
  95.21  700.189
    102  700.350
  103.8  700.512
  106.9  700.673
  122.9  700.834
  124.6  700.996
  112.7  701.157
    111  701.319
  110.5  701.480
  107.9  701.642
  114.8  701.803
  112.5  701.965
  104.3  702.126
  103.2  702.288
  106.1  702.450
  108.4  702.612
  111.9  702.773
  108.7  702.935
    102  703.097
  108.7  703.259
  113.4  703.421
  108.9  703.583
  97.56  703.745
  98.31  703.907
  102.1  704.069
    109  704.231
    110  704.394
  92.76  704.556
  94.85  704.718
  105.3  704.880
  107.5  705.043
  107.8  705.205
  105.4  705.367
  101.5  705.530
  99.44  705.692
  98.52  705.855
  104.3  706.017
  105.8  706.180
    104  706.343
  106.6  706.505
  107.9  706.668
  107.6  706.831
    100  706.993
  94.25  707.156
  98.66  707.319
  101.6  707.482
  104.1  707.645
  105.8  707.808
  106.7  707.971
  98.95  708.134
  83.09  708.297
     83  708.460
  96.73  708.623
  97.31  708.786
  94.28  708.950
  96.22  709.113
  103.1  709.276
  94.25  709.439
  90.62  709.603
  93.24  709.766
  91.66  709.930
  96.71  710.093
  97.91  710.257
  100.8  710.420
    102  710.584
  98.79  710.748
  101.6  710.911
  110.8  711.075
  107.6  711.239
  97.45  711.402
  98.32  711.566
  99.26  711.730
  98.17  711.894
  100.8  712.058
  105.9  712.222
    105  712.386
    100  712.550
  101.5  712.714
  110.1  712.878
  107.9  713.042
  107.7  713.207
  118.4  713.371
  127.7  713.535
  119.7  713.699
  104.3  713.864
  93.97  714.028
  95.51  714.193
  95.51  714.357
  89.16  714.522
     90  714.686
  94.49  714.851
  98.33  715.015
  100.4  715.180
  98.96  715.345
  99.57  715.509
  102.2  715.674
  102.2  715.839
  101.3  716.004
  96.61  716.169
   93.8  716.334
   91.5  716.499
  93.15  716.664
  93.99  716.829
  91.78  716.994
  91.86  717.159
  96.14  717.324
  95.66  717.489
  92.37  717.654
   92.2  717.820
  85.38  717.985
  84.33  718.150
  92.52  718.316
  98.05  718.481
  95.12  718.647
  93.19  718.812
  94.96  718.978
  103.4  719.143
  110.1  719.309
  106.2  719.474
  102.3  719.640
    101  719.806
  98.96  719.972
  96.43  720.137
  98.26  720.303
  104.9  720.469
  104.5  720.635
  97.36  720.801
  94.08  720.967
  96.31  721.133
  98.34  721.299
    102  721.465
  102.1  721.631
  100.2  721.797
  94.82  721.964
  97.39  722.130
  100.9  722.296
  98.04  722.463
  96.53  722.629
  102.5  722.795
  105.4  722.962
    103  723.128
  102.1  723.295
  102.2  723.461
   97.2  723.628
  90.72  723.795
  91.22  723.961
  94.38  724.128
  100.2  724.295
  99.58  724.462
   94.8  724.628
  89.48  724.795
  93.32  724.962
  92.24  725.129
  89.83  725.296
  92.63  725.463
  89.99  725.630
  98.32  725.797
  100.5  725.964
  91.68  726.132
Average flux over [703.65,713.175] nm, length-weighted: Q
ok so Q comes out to 101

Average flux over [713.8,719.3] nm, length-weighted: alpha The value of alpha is 95.4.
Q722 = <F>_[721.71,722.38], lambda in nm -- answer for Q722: 98.2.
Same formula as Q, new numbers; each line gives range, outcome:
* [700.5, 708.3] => 106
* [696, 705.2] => 107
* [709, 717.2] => 100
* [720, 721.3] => 98.8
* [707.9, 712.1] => 97.6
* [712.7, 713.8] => 114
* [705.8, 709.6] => 99.5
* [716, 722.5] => 97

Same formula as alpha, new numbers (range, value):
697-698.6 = 103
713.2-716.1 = 102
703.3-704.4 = 105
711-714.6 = 104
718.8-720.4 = 101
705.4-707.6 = 102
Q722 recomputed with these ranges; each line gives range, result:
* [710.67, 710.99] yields 100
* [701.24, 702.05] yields 111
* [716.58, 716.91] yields 93.6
